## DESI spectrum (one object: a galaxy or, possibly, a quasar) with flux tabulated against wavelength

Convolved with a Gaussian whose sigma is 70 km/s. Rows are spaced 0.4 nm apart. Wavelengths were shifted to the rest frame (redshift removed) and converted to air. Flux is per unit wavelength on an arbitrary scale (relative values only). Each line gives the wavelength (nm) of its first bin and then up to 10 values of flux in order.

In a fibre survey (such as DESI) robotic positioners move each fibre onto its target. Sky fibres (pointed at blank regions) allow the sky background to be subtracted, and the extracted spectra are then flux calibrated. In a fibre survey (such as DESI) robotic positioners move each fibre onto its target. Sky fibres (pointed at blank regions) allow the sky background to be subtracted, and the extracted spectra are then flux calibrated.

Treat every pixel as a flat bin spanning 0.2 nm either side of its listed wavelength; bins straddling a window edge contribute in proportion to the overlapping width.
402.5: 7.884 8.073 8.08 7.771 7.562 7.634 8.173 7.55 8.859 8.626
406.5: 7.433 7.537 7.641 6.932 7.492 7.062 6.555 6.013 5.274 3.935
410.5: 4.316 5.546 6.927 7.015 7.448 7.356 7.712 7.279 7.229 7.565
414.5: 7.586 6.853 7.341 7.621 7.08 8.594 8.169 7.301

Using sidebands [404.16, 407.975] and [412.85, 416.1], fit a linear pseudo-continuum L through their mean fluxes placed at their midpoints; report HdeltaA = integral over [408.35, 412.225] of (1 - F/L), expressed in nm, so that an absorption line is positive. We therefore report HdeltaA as 0.82 nm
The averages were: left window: 7.8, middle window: 5.97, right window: 7.36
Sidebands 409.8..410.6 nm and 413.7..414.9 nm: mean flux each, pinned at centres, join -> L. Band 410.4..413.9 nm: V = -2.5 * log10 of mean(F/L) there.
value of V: -0.191 mag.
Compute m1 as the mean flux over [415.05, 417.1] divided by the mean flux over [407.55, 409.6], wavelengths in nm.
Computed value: 1.15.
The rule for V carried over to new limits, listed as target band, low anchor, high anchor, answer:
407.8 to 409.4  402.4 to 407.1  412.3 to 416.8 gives 0.137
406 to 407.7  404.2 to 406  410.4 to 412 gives -0.021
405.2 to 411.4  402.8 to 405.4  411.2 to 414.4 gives 0.136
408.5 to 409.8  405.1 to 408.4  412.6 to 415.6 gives 0.229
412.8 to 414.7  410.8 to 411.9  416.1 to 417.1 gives -0.027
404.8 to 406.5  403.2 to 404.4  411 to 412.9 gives -0.080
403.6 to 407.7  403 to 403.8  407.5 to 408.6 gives -0.036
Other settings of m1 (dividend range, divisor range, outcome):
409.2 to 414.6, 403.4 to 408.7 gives 0.84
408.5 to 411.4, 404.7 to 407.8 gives 0.71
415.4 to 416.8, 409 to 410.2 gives 1.47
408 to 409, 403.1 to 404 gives 0.89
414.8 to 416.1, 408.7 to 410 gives 1.26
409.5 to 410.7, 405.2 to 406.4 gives 0.54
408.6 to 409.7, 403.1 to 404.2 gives 0.79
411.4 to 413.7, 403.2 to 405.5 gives 0.94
